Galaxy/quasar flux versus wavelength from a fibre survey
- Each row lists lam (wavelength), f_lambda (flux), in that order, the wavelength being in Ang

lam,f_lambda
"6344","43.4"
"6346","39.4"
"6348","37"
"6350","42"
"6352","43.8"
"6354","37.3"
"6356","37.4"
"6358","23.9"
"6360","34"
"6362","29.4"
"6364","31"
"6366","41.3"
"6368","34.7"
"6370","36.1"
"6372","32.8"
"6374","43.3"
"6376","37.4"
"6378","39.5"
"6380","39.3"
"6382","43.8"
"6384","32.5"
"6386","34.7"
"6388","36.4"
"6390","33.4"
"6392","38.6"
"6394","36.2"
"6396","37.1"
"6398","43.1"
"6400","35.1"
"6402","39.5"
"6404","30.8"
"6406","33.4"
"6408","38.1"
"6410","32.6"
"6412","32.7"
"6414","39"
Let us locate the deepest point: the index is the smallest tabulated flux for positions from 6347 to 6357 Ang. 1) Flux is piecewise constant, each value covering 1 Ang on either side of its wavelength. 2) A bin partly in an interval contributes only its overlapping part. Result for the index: 37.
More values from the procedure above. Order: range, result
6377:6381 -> 39.3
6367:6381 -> 32.8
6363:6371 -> 31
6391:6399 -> 36.2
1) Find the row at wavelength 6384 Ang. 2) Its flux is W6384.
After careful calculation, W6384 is 32.5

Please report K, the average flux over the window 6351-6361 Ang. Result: 35.3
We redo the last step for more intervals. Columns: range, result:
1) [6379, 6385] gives 38.5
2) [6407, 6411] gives 35.4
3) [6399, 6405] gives 35.1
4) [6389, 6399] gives 37.7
